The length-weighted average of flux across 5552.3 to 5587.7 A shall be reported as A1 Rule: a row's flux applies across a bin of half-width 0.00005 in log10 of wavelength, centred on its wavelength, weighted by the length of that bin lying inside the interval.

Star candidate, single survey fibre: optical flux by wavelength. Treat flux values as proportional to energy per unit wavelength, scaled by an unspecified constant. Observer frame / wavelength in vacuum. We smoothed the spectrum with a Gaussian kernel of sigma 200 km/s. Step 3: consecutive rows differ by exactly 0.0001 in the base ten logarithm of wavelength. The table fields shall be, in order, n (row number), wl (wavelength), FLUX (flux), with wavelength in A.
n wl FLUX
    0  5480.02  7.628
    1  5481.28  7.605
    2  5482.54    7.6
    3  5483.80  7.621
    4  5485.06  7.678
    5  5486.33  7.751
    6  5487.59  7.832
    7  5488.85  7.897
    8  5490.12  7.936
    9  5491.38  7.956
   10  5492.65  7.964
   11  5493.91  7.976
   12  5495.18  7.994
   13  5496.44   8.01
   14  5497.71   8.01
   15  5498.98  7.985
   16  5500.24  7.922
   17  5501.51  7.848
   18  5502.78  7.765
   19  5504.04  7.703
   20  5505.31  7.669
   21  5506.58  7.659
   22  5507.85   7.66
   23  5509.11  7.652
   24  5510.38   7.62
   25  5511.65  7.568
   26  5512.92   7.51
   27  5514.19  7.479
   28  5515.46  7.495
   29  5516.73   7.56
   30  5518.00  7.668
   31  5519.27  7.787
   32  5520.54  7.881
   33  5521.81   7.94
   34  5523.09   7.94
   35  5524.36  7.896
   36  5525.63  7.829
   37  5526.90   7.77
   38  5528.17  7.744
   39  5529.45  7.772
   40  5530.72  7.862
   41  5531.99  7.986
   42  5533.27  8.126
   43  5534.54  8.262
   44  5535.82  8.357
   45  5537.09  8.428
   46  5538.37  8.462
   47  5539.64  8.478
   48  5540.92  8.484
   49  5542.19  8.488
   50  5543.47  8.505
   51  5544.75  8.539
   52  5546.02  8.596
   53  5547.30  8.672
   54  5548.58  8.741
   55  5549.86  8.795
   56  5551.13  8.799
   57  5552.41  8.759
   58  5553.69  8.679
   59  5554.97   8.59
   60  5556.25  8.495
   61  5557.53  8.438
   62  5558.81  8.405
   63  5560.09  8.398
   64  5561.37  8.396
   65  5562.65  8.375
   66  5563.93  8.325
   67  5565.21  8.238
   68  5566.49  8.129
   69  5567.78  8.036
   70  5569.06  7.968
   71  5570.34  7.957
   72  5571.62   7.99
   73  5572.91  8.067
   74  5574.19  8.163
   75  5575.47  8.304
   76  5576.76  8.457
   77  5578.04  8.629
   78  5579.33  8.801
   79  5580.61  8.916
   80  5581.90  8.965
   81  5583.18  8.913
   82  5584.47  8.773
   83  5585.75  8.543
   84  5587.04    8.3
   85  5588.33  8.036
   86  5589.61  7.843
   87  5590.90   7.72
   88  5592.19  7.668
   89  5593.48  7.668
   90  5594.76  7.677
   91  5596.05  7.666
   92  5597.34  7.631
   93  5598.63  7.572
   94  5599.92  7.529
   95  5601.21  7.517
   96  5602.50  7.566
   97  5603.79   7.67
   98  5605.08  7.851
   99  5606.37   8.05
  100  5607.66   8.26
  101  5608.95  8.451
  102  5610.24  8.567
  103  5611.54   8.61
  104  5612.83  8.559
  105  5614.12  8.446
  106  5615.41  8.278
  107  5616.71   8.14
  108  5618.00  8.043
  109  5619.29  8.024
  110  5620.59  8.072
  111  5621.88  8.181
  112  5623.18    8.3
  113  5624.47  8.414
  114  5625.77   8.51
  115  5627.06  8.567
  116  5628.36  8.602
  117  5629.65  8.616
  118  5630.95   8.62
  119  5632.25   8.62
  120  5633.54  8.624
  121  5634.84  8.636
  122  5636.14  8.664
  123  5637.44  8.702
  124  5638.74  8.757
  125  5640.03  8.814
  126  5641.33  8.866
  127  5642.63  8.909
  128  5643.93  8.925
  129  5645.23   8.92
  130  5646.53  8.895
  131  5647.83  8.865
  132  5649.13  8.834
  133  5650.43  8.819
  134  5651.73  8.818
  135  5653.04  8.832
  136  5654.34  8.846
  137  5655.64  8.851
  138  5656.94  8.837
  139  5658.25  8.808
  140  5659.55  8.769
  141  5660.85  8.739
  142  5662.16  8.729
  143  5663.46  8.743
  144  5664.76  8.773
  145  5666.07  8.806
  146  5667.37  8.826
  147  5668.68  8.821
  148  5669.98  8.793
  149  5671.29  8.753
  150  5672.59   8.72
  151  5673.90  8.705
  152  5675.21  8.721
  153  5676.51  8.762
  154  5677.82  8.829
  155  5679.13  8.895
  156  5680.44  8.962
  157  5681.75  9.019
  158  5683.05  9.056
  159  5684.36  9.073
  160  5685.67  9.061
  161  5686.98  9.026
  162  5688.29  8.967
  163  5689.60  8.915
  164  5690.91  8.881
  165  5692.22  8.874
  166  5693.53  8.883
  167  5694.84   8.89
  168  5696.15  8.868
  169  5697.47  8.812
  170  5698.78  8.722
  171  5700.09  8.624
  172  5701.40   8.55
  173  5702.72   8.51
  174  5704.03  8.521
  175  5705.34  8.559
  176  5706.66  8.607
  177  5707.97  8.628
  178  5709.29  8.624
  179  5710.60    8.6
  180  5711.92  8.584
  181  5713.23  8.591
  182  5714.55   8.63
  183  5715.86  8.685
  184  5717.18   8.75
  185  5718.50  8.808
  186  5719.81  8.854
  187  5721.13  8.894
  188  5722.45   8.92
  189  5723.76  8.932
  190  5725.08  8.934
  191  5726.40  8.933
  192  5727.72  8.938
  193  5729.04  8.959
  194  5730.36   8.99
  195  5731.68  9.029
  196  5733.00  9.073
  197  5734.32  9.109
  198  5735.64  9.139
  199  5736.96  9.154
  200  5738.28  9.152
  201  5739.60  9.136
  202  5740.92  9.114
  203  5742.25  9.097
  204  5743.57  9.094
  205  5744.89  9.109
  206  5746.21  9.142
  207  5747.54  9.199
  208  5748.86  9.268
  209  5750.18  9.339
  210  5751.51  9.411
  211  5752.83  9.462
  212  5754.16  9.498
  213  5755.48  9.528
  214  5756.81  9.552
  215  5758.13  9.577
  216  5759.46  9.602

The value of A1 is 8.42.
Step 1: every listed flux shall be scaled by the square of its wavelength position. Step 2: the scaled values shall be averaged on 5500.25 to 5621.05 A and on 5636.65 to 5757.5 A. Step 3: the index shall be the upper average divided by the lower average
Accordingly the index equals 1.15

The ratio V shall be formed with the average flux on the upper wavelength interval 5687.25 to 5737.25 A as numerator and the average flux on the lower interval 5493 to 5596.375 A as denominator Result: 1.08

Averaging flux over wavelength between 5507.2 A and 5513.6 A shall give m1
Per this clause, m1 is 7.6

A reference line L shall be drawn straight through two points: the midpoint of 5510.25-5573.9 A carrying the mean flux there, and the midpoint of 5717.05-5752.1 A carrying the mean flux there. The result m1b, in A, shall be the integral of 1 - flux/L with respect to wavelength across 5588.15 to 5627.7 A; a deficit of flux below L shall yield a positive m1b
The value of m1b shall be 2.1 A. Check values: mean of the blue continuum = 8.17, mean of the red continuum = 9.06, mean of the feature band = 8.04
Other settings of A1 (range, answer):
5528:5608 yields 8.24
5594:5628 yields 8.09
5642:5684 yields 8.83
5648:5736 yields 8.82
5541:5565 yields 8.55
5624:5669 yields 8.75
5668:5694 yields 8.89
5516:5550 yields 8.16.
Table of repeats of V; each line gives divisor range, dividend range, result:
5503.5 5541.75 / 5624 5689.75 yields 1.12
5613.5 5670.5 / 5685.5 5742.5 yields 1.02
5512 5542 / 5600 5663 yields 1.07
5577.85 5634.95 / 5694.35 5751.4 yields 1.08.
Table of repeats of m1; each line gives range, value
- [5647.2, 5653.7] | 8.83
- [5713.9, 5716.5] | 8.68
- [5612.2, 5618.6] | 8.3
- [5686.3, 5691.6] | 8.95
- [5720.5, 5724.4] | 8.93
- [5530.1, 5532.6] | 7.94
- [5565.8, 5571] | 8.03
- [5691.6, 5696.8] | 8.88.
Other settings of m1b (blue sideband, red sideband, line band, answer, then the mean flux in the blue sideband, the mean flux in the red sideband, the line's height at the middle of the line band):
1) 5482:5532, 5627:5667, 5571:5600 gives 0.5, 7.78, 8.77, 8.34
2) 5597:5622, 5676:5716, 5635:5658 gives -1.3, 8.05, 8.78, 8.37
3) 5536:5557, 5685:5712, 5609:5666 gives 0.4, 8.59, 8.75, 8.68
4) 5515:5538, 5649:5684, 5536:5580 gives -1.7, 7.91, 8.82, 8.12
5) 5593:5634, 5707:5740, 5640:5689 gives -2.1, 8.16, 8.88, 8.49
